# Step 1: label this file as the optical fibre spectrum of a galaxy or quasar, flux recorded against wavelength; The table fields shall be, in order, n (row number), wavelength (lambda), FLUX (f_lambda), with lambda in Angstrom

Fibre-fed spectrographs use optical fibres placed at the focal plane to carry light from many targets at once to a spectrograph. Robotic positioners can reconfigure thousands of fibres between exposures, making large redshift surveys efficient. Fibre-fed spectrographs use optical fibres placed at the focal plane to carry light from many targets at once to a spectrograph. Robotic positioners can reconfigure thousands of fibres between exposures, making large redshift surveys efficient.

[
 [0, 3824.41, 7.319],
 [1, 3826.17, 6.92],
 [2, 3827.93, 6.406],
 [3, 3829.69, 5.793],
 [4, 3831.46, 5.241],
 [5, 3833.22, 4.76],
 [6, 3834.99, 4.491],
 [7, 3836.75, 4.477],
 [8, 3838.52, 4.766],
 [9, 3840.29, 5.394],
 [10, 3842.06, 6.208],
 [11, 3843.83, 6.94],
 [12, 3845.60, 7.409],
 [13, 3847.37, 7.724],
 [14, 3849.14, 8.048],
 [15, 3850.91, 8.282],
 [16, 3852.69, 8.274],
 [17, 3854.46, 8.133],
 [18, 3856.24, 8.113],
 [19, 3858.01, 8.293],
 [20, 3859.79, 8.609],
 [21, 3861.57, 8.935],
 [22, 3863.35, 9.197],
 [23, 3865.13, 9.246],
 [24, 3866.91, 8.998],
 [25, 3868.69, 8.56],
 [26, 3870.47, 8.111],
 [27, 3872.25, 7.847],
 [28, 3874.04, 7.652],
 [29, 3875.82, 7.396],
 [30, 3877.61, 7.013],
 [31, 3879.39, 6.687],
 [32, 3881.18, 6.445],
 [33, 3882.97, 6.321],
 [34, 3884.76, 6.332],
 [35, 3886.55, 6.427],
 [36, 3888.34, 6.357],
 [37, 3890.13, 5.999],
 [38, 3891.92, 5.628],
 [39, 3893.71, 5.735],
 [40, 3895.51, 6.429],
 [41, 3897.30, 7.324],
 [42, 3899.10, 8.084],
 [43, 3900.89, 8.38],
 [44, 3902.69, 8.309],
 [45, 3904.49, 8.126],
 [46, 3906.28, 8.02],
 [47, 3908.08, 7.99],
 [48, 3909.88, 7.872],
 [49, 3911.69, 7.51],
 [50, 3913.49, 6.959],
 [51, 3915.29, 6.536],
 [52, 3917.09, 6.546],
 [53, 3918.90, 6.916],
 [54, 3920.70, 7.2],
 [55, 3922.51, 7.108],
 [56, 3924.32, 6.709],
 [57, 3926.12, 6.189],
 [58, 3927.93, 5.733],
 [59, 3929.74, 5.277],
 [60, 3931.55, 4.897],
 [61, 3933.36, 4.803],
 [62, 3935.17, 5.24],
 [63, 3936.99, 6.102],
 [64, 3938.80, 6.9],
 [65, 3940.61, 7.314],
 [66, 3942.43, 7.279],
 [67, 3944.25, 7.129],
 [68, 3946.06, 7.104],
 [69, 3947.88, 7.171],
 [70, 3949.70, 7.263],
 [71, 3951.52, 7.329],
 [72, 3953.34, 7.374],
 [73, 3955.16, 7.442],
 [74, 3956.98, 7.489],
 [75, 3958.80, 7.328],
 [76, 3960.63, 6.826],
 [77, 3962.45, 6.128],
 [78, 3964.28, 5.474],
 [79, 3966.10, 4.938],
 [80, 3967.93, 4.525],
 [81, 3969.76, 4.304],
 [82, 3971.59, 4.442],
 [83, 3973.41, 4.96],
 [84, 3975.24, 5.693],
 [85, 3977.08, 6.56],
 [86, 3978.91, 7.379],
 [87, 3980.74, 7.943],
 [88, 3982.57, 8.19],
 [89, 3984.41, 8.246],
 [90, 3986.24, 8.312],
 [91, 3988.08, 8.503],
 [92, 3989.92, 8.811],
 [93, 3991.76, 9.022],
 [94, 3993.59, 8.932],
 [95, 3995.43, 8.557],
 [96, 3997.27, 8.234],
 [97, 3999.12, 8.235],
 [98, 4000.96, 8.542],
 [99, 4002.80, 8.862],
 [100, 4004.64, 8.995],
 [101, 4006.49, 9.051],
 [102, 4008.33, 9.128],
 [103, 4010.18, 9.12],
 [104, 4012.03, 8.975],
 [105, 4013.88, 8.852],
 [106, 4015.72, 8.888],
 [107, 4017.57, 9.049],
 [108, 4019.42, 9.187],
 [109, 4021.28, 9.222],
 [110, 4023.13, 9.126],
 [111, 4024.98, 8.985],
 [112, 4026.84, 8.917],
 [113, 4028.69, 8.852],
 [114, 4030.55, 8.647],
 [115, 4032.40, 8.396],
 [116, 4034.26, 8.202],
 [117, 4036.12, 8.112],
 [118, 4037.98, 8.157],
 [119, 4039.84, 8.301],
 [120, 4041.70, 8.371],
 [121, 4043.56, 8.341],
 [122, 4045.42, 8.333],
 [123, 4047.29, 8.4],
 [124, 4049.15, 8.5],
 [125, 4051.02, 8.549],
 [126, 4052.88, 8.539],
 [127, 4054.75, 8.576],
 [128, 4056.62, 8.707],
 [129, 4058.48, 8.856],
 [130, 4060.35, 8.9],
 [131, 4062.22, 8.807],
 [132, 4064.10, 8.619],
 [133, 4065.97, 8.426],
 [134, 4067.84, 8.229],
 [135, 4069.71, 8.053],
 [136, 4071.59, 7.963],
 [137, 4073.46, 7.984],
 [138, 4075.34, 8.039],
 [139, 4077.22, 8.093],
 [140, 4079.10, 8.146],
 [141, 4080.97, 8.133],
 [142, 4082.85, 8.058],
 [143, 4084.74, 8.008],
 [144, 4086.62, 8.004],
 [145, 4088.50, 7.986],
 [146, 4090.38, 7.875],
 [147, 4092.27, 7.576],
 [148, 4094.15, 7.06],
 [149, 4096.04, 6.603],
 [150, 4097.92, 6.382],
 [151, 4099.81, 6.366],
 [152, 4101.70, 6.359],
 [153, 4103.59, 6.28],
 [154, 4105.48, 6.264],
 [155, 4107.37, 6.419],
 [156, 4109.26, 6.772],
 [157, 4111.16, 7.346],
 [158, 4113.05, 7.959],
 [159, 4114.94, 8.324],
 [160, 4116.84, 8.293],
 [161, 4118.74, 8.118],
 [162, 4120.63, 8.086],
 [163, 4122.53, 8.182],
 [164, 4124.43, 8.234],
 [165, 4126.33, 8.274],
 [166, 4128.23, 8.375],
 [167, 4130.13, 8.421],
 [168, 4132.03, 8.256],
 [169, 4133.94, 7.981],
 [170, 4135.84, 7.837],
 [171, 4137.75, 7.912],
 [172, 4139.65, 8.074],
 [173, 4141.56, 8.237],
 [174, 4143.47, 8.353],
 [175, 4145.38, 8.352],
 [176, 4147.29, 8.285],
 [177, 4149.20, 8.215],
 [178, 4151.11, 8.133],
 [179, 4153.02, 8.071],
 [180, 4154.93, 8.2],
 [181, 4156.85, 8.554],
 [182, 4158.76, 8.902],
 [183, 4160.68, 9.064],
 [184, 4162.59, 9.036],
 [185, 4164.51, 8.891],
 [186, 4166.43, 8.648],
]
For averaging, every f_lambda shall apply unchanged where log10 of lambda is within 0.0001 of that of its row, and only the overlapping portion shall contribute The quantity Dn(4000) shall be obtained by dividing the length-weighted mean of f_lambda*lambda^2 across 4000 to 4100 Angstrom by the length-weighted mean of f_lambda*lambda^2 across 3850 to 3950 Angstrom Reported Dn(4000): 1.26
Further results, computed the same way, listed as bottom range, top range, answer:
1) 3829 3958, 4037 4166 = 1.28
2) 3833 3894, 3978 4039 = 1.30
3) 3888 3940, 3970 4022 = 1.27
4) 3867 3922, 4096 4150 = 1.20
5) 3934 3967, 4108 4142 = 1.30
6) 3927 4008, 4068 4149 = 1.18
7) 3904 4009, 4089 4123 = 1.10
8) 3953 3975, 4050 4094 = 1.48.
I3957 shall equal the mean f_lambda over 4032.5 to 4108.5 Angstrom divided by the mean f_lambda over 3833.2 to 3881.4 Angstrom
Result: 1.1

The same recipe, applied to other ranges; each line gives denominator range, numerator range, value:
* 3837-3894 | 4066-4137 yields 1.05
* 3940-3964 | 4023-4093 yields 1.17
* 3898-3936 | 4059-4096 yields 1.17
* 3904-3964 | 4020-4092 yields 1.23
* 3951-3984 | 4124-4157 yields 1.29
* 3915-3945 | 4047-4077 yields 1.33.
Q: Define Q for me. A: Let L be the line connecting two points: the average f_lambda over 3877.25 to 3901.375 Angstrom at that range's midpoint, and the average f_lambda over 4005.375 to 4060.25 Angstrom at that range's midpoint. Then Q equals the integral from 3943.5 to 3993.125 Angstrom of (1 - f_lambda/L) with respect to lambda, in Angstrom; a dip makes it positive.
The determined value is 5.55 Angstrom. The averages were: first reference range 6.62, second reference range 8.7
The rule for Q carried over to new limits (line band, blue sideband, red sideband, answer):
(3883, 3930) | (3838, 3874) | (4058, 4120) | 5.51 Angstrom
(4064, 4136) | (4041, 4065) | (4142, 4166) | 6.97 Angstrom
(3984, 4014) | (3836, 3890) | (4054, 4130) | -4.26 Angstrom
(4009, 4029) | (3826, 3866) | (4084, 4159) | -4.08 Angstrom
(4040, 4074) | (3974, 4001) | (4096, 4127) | -3.67 Angstrom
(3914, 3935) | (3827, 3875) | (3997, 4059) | 4.53 Angstrom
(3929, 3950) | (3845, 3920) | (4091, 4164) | 3.45 Angstrom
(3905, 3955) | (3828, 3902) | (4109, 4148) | 3.73 Angstrom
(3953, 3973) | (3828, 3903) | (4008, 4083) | 4.87 Angstrom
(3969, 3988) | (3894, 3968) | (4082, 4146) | 0.92 Angstrom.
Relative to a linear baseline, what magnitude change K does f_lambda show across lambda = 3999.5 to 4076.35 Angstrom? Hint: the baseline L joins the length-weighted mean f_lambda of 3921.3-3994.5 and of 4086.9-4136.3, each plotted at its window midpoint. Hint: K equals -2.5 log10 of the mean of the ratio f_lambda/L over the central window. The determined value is -0.21 mag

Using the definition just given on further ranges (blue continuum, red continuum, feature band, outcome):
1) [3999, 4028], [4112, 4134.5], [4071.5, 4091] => 0.06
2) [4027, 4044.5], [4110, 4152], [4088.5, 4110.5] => 0.21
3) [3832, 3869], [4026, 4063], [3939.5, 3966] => 0.14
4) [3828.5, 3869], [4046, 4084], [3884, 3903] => 0.10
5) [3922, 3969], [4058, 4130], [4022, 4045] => -0.18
